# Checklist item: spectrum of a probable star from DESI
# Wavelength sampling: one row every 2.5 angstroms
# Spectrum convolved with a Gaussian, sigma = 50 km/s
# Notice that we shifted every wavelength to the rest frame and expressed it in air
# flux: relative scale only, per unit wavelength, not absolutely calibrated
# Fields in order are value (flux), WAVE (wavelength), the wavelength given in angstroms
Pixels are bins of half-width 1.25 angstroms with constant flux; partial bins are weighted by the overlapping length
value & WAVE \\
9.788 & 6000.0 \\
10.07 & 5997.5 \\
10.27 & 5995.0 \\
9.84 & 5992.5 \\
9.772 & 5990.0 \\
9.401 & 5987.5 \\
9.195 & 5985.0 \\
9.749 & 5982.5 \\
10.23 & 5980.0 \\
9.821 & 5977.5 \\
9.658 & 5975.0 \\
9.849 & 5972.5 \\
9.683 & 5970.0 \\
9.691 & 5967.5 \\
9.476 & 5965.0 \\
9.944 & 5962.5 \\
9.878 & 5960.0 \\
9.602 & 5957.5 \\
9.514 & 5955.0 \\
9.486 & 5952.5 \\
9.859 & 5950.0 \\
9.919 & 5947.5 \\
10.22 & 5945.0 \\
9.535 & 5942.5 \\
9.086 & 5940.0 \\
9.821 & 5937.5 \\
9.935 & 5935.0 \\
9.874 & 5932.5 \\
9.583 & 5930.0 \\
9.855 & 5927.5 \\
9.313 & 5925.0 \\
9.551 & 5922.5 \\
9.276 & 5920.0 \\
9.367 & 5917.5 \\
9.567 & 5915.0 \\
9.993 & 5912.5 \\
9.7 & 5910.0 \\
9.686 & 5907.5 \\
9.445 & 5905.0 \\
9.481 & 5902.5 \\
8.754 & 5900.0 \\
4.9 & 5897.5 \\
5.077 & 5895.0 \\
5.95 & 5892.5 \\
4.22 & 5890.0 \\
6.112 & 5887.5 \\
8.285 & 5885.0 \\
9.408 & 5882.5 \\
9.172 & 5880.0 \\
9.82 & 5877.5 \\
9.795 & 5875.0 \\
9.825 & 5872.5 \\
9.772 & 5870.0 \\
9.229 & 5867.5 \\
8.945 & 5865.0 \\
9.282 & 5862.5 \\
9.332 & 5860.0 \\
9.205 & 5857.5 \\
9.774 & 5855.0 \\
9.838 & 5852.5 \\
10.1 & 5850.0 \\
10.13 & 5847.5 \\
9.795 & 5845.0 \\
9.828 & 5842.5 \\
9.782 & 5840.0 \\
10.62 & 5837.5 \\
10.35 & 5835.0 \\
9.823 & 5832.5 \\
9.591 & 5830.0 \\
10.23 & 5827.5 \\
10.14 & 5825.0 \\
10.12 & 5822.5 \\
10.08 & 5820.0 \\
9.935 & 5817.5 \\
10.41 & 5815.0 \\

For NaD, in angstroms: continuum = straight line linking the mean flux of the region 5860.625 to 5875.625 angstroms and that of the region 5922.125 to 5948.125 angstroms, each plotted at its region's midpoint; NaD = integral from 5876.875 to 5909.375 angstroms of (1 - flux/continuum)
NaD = 6.2 angstroms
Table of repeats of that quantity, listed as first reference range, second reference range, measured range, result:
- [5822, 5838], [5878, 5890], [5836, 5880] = -3.7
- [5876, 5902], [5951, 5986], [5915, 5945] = -3.8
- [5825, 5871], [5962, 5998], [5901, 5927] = 0.6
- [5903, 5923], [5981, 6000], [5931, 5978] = -0.3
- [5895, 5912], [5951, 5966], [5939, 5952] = -0.5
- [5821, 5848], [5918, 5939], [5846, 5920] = 7.9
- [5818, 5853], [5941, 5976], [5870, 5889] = 1.9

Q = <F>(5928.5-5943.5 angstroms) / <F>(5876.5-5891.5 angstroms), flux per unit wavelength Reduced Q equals 1.24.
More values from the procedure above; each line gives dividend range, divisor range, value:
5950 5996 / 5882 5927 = 1.18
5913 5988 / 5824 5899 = 1.08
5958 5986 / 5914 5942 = 1.02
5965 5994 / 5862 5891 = 1.12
